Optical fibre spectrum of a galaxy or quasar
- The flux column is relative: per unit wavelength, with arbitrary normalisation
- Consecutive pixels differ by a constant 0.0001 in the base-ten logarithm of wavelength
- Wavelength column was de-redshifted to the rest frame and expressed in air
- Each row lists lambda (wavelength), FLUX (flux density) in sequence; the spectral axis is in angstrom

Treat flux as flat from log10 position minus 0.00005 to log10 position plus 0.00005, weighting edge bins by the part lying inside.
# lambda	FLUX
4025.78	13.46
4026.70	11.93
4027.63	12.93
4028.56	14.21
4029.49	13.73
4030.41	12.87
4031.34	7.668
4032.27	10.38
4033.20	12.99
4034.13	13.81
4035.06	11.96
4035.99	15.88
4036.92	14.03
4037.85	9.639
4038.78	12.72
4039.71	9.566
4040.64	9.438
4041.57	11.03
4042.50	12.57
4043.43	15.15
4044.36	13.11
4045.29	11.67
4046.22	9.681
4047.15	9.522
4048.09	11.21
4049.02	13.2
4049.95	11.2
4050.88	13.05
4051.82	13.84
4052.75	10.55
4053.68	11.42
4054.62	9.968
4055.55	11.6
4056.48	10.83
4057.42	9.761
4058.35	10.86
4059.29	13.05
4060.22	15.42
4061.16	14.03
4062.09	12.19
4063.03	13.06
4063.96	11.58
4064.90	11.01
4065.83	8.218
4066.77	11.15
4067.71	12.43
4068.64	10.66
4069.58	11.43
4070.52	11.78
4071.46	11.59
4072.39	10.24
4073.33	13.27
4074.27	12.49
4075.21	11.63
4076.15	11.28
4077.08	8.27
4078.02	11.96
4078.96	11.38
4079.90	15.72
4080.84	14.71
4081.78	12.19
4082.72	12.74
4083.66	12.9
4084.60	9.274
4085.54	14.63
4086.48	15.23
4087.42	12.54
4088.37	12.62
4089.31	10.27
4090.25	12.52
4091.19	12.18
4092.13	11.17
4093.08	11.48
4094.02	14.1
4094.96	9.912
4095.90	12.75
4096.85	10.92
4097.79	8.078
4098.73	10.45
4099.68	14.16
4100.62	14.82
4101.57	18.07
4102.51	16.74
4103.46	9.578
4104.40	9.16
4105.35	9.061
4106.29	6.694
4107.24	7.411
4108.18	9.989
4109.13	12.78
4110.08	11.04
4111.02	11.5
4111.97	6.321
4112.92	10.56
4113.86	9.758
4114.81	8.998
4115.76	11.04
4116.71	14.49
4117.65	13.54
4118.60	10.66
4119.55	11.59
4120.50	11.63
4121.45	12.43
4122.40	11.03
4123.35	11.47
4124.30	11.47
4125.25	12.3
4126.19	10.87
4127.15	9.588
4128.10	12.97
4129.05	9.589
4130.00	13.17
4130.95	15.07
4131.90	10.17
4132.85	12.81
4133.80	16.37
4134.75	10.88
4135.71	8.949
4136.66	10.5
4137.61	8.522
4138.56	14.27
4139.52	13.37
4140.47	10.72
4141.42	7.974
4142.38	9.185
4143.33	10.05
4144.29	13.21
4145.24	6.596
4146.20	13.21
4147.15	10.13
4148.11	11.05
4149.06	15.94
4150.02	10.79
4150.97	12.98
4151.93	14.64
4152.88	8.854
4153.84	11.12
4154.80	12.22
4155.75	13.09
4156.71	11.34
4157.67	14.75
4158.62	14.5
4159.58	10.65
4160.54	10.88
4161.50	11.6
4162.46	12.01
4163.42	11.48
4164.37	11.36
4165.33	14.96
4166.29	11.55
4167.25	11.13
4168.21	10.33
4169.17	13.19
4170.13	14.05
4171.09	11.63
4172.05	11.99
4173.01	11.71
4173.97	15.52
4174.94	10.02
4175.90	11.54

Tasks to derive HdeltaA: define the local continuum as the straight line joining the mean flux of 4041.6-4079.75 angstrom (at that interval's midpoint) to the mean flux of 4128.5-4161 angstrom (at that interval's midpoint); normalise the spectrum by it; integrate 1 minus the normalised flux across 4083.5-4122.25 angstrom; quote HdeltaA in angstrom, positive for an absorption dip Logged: 0.6 angstrom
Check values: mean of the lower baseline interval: 11.7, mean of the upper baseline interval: 11.7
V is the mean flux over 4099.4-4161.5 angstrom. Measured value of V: 11.5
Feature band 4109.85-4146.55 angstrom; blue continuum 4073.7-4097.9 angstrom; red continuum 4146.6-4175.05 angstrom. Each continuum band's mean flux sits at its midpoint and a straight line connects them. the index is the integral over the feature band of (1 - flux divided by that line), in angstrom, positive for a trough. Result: 2.8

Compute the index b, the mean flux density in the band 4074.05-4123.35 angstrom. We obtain 11.7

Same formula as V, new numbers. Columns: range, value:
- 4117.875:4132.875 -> 11.7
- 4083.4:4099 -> 11.8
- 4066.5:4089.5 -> 12.1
